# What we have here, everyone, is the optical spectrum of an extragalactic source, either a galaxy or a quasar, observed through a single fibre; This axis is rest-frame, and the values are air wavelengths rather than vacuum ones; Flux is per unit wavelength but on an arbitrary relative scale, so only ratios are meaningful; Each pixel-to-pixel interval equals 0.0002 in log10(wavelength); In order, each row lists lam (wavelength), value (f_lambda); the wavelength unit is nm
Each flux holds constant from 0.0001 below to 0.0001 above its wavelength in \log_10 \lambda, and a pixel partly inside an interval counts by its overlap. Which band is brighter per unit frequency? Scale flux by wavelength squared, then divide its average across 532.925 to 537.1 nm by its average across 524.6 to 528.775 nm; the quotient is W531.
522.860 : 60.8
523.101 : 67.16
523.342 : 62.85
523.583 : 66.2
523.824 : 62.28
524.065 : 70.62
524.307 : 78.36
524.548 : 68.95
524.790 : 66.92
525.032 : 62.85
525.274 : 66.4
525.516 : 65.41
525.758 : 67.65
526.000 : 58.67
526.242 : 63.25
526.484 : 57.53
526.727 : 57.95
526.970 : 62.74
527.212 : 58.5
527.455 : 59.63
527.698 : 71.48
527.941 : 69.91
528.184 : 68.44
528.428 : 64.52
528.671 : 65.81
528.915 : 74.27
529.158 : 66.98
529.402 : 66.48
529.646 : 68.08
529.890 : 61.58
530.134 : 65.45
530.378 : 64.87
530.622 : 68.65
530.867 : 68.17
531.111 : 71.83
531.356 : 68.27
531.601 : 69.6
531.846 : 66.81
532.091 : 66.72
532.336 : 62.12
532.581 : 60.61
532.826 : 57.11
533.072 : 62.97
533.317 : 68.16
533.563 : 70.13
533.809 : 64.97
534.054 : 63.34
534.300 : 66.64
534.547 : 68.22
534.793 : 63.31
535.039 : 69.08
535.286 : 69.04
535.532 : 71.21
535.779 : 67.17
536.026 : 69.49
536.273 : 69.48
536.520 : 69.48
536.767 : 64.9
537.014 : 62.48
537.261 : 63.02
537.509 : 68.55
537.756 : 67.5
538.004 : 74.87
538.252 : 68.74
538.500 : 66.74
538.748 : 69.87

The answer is 1.08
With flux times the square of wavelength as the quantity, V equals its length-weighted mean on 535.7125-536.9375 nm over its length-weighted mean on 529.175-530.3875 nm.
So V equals 1.06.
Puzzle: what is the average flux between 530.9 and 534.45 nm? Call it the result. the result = 65.7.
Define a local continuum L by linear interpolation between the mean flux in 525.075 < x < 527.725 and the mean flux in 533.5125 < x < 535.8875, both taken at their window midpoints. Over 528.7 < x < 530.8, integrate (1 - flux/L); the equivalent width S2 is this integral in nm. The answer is -0.088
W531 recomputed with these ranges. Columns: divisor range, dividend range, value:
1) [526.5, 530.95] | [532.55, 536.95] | 1.04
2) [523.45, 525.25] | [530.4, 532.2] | 1.03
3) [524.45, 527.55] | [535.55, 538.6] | 1.13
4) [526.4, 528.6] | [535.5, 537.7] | 1.09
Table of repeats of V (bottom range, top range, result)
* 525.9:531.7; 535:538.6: 1.07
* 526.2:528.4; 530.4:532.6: 1.08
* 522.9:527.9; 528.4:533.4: 1.04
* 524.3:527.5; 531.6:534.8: 1.05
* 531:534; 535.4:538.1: 1.05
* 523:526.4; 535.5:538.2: 1.07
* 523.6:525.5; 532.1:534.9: 0.98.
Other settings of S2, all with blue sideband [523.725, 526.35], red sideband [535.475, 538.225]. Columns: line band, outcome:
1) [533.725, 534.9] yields 0.040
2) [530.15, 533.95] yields 0.076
